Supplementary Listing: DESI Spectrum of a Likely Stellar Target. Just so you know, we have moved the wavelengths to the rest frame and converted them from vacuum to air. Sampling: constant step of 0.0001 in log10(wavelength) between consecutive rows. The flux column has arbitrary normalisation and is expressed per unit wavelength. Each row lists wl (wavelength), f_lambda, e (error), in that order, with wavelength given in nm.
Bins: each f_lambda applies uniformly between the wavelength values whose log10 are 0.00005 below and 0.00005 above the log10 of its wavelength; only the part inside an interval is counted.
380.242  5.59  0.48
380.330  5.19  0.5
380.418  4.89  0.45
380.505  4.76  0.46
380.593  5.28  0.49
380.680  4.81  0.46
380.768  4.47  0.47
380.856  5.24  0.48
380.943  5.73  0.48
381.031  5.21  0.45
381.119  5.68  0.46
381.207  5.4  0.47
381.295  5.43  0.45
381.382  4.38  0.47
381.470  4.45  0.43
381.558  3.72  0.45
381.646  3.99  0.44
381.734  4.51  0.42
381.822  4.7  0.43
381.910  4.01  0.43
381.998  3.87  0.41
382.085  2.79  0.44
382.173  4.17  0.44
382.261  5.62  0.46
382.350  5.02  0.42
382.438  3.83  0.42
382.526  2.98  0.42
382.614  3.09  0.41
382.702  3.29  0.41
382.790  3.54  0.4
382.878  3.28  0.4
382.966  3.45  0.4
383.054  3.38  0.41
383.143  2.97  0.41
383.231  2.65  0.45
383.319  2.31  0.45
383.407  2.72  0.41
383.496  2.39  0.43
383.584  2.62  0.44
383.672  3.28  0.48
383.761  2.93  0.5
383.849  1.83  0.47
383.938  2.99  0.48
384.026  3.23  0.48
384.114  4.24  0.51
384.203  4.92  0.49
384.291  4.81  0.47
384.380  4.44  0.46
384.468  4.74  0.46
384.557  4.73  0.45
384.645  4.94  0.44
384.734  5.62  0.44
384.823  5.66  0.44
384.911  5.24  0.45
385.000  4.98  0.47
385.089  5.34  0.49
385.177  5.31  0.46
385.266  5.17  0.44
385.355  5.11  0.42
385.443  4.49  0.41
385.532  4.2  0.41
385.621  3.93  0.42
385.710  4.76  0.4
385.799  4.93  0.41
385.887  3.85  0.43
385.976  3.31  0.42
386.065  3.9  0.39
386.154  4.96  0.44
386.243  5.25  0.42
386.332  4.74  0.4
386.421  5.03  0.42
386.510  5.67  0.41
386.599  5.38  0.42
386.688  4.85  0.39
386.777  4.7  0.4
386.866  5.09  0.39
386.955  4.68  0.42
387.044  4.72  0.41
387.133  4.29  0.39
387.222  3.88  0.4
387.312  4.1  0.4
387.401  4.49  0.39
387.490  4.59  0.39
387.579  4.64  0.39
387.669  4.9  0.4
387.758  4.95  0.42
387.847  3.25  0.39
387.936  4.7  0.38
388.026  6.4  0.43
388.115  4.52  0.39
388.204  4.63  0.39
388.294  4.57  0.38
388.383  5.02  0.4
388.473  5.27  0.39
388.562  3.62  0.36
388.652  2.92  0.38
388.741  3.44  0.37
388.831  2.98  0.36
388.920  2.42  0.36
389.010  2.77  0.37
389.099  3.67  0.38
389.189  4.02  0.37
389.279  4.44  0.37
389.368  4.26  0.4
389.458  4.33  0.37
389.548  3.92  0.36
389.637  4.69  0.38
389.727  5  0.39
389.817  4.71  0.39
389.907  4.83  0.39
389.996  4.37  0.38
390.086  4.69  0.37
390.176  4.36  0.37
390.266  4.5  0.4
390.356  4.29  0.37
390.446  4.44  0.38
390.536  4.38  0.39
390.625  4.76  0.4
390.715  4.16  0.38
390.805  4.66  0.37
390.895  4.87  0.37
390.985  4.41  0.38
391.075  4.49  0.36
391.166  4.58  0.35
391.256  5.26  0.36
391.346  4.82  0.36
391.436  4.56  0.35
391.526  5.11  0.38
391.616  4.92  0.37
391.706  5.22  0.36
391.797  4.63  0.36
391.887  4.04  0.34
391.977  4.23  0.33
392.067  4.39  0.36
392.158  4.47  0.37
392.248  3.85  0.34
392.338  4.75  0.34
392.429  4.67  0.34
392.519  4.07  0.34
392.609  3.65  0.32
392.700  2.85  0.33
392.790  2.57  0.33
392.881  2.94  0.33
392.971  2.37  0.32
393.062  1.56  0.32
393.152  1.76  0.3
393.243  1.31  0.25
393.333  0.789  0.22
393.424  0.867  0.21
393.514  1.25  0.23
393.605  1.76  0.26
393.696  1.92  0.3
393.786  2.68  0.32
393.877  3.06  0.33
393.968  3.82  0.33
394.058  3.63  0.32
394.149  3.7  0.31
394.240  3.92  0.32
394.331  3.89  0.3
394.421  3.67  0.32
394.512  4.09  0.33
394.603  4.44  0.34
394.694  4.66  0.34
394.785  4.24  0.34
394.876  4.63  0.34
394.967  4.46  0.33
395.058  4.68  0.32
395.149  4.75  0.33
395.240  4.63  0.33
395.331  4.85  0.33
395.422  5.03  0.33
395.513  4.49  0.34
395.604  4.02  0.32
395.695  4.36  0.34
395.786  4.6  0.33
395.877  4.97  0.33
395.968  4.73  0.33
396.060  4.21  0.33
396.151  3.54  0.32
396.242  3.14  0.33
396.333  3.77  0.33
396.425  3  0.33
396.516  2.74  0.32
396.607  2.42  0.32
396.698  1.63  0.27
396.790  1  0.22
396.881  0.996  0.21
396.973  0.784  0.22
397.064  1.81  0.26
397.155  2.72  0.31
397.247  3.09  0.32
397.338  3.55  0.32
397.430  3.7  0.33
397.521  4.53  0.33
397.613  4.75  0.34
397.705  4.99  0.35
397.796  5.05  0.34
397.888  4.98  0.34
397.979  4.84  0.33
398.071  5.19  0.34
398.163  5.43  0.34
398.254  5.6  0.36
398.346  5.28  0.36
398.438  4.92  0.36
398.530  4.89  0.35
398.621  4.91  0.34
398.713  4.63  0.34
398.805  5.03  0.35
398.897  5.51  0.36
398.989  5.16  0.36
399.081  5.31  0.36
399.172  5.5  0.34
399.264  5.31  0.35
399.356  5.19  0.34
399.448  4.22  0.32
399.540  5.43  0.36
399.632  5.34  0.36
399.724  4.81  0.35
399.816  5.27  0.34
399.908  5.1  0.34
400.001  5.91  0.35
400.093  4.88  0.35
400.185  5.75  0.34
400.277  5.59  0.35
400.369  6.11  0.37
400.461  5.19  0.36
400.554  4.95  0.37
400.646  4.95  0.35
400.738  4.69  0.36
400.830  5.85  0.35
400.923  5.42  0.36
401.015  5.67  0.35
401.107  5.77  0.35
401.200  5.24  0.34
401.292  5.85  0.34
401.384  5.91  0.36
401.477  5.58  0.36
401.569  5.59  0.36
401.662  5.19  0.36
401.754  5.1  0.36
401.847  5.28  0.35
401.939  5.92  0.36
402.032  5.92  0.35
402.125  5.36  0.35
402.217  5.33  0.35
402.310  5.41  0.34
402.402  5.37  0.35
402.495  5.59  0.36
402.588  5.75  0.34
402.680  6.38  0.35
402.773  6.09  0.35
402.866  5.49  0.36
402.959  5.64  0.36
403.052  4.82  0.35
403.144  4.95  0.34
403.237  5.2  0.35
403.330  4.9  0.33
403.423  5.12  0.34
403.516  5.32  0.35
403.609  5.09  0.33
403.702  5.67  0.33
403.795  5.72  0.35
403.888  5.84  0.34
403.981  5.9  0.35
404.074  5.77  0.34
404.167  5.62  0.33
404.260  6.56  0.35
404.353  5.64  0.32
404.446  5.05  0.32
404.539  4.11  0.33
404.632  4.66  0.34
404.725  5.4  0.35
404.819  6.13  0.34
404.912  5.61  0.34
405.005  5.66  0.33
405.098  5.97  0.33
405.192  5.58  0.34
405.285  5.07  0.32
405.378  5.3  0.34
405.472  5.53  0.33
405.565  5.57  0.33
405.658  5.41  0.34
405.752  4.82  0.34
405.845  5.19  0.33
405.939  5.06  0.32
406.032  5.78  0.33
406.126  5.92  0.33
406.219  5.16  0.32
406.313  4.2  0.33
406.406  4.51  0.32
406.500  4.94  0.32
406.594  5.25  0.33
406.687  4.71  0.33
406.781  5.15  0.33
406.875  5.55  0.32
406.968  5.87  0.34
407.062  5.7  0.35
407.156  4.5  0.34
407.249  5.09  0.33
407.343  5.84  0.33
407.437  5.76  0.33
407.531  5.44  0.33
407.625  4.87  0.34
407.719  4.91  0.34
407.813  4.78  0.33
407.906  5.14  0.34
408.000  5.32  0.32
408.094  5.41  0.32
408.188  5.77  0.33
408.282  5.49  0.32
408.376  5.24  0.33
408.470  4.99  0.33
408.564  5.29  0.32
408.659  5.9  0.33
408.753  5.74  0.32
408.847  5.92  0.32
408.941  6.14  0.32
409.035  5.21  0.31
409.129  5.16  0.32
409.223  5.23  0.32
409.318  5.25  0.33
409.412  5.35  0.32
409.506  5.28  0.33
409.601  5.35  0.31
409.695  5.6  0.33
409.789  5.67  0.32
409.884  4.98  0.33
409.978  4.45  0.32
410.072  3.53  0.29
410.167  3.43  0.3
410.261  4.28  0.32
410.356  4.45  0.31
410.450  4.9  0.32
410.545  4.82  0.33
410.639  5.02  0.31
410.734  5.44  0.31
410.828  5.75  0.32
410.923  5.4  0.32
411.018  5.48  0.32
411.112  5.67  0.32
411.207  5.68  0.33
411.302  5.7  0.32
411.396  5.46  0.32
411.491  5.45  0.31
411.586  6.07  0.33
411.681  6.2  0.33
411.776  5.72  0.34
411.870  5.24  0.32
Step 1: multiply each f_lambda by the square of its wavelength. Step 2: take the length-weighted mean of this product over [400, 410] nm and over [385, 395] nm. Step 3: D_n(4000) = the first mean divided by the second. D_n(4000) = 1.41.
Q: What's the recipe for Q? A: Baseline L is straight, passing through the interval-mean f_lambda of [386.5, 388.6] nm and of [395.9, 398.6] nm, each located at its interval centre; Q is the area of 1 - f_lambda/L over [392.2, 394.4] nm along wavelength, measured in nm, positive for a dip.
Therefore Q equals 0.69 nm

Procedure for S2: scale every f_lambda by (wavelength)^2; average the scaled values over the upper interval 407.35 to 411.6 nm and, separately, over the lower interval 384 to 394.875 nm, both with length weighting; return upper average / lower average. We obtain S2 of 1.39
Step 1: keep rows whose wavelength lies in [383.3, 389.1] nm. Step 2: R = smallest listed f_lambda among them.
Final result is 1.83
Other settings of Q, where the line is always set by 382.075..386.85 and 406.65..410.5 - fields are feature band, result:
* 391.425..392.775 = 0.05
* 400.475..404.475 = -0.47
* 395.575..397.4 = 0.63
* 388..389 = 0.06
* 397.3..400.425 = -0.20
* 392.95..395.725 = 0.72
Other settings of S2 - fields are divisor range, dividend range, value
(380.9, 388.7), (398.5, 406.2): 1.37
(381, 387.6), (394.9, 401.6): 1.15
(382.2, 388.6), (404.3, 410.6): 1.35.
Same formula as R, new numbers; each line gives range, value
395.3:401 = 0.784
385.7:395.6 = 0.789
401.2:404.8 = 4.11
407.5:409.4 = 4.78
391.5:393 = 2.37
